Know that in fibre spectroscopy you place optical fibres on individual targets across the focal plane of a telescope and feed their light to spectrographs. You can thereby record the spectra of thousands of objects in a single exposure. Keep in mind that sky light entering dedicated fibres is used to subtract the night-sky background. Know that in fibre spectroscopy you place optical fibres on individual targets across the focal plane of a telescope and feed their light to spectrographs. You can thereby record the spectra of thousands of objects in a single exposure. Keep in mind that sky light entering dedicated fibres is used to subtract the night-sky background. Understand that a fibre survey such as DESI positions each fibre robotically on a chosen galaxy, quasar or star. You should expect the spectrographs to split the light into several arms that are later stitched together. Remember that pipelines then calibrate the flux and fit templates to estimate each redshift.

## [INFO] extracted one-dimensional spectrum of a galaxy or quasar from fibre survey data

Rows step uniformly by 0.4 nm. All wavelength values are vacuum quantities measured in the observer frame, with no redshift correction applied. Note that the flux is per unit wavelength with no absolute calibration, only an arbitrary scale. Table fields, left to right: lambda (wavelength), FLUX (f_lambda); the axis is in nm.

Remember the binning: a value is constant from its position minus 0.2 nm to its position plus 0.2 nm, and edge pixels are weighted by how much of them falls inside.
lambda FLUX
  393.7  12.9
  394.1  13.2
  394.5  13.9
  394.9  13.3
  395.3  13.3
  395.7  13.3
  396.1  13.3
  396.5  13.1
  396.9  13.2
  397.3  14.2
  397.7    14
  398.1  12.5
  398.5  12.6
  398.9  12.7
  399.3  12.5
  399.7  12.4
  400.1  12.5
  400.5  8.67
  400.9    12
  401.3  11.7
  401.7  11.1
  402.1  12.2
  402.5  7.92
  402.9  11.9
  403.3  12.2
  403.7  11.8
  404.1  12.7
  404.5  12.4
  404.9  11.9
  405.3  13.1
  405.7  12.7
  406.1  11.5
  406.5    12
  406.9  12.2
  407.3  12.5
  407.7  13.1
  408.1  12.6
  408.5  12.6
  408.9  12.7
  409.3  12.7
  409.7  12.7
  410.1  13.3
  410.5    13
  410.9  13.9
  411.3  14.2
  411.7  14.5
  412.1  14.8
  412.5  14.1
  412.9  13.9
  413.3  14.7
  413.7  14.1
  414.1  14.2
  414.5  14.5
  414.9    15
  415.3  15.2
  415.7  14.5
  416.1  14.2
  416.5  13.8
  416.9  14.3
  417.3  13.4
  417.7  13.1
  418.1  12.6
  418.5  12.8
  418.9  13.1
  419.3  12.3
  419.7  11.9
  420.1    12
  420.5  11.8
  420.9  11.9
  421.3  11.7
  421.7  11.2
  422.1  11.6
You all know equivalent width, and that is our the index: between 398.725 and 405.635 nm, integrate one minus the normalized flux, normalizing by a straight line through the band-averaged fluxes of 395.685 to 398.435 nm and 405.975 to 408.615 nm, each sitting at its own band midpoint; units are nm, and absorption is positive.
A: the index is 0.59 nm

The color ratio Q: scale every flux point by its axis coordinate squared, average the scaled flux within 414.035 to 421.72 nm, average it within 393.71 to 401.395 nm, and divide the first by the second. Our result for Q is 1.14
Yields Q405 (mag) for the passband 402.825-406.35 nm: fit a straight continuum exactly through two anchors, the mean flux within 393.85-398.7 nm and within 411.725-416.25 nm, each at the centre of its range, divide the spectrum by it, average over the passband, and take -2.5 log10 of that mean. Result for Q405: 0.13 mag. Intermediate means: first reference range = 13.3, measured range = 12.3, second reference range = 14.5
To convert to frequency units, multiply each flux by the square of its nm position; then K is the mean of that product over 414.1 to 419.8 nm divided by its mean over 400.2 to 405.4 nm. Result 1.3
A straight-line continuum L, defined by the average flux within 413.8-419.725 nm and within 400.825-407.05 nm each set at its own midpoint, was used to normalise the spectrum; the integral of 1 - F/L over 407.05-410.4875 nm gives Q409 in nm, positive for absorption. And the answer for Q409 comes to -0.07 nm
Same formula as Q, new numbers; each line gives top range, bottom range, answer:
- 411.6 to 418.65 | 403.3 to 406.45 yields 1.21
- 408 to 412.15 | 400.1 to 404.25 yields 1.23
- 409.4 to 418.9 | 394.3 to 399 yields 1.14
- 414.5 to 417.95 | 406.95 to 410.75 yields 1.15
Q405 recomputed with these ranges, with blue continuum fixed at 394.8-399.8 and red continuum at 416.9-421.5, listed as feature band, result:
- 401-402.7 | 0.20 mag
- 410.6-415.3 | -0.14 mag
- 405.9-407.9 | 0.05 mag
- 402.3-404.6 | 0.13 mag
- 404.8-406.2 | 0.04 mag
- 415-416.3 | -0.16 mag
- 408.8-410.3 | -0.01 mag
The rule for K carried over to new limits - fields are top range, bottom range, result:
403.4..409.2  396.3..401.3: 1.03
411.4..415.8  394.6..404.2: 1.26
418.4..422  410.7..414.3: 0.88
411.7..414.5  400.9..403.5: 1.35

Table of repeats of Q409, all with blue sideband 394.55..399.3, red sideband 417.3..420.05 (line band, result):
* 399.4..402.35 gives 0.37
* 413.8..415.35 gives -0.23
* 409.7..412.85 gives -0.26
